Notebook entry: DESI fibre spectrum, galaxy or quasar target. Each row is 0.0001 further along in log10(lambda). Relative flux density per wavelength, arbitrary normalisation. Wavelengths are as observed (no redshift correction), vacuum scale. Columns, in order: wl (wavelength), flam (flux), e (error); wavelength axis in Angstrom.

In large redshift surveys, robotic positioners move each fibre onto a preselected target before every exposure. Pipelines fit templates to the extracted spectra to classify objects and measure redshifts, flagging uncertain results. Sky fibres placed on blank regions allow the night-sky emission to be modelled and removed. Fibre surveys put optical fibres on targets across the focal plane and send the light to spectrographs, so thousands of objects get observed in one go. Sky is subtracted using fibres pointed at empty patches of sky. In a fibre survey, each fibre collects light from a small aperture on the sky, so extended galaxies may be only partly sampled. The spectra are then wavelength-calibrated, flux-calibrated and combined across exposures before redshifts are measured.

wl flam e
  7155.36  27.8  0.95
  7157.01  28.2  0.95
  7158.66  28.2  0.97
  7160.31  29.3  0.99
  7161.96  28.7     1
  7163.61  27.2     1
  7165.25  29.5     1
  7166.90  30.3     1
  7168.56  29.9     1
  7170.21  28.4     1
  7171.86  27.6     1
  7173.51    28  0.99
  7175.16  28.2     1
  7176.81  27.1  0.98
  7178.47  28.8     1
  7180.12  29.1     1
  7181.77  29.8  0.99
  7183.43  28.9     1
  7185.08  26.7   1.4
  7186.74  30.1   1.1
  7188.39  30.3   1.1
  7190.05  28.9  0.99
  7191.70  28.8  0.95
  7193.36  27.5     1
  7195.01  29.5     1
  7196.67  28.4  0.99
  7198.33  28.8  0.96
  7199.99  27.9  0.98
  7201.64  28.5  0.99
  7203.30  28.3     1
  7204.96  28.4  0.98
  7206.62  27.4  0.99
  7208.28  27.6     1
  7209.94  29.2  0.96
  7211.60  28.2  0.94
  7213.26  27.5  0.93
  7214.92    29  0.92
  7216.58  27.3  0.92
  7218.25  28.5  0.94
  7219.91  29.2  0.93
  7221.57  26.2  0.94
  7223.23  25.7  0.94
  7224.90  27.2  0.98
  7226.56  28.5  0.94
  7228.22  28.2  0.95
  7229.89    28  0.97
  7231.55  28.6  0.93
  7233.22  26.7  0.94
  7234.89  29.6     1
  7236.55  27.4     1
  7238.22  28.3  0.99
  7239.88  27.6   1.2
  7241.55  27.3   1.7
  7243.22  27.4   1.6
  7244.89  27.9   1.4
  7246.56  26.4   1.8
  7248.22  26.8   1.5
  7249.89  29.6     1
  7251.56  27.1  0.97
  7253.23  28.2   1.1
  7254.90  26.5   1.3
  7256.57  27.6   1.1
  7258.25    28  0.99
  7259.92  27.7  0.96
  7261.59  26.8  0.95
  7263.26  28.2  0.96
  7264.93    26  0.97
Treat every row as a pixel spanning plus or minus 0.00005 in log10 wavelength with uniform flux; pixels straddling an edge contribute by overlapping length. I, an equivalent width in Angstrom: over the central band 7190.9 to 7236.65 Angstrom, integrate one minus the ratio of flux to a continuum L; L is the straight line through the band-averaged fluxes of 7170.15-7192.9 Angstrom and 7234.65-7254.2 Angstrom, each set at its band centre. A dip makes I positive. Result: 0.1 Angstrom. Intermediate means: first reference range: 28.6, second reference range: 27.7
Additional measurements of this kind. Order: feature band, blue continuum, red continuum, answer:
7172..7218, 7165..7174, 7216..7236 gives 0.0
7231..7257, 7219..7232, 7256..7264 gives 0.0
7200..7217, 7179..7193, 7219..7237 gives 0.1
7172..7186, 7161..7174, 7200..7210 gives 0.1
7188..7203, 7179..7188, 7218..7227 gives -0.1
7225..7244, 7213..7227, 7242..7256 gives -0.2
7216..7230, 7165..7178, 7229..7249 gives 0.1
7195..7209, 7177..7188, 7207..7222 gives 0.1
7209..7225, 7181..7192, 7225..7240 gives 0.3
